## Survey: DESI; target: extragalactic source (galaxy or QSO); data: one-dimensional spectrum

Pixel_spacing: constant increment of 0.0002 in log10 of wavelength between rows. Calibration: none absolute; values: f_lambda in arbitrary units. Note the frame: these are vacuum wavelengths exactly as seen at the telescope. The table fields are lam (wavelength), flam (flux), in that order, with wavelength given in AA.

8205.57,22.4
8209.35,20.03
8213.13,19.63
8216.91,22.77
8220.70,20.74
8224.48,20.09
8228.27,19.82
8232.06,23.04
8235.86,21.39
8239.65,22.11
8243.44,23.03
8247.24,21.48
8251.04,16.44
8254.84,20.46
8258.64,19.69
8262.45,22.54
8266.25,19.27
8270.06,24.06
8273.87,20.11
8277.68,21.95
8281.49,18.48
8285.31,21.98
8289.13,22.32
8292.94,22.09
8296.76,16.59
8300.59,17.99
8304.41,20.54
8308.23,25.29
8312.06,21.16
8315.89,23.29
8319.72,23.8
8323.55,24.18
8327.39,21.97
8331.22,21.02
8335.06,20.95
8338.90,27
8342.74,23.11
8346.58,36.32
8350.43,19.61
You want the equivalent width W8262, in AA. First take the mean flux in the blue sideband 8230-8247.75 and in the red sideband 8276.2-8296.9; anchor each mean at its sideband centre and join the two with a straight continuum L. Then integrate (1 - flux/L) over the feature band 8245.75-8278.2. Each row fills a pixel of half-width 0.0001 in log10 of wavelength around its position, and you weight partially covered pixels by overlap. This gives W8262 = 1.5 AA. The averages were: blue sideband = 22.2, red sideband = 20.9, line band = 20.6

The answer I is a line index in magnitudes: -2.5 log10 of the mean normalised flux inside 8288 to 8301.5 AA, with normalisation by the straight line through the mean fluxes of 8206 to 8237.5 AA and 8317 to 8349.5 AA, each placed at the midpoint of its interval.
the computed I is 0.18 mag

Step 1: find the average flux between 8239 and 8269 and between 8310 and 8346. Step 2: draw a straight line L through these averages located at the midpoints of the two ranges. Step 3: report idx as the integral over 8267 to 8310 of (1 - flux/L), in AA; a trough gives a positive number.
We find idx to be 1.9 AA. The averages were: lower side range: 20.7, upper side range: 23.5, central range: 21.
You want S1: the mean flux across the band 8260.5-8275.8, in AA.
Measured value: 21.5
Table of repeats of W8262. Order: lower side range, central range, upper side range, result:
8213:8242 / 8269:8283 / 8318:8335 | 0.6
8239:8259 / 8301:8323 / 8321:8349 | 1.0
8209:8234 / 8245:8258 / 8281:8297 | 0.8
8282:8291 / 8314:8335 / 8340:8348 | 3.0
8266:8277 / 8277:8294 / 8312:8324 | 0.6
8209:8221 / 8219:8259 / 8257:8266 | 0.1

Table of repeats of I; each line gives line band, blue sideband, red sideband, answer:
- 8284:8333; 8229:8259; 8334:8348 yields 0.15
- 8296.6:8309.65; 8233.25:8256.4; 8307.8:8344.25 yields 0.11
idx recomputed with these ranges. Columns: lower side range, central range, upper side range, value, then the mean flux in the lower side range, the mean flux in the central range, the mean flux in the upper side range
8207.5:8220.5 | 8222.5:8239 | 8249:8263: -0.7 AA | 20.8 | 21.2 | 19.5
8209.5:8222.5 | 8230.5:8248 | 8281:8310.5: -1.1 AA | 20.9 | 22.2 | 20.8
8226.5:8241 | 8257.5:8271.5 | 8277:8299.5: -0.3 AA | 21.6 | 21.4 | 20.4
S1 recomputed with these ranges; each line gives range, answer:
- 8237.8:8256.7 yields 20.7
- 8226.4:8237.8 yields 21.4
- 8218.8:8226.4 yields 20.4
